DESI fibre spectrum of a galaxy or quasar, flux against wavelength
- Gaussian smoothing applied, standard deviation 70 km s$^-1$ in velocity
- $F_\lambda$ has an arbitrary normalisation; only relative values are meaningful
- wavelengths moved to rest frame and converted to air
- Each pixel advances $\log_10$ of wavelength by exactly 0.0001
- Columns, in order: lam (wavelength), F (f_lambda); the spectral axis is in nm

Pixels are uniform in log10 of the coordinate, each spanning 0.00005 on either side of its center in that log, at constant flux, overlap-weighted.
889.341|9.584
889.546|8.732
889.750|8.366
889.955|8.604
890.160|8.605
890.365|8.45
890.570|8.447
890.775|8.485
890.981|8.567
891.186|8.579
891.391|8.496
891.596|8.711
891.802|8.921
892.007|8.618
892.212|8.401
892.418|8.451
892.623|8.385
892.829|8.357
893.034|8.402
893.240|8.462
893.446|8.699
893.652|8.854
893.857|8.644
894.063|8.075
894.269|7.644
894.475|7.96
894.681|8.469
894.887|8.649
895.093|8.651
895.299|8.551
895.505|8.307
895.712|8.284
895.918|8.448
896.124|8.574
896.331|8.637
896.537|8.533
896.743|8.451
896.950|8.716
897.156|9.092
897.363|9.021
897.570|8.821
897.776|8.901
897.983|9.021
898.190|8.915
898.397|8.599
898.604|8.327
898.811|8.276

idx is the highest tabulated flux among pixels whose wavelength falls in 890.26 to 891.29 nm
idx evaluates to 8.579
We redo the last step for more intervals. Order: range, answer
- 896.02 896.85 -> 8.637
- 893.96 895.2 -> 8.651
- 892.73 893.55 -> 8.699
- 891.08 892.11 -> 8.921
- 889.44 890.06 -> 8.732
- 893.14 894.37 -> 8.854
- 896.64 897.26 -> 9.092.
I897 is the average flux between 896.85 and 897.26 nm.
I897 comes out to 8.91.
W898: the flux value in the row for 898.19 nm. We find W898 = 8.915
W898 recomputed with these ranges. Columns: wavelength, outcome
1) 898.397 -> 8.599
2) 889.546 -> 8.732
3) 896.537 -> 8.533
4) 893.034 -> 8.402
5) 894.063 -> 8.075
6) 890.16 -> 8.605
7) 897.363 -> 9.021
